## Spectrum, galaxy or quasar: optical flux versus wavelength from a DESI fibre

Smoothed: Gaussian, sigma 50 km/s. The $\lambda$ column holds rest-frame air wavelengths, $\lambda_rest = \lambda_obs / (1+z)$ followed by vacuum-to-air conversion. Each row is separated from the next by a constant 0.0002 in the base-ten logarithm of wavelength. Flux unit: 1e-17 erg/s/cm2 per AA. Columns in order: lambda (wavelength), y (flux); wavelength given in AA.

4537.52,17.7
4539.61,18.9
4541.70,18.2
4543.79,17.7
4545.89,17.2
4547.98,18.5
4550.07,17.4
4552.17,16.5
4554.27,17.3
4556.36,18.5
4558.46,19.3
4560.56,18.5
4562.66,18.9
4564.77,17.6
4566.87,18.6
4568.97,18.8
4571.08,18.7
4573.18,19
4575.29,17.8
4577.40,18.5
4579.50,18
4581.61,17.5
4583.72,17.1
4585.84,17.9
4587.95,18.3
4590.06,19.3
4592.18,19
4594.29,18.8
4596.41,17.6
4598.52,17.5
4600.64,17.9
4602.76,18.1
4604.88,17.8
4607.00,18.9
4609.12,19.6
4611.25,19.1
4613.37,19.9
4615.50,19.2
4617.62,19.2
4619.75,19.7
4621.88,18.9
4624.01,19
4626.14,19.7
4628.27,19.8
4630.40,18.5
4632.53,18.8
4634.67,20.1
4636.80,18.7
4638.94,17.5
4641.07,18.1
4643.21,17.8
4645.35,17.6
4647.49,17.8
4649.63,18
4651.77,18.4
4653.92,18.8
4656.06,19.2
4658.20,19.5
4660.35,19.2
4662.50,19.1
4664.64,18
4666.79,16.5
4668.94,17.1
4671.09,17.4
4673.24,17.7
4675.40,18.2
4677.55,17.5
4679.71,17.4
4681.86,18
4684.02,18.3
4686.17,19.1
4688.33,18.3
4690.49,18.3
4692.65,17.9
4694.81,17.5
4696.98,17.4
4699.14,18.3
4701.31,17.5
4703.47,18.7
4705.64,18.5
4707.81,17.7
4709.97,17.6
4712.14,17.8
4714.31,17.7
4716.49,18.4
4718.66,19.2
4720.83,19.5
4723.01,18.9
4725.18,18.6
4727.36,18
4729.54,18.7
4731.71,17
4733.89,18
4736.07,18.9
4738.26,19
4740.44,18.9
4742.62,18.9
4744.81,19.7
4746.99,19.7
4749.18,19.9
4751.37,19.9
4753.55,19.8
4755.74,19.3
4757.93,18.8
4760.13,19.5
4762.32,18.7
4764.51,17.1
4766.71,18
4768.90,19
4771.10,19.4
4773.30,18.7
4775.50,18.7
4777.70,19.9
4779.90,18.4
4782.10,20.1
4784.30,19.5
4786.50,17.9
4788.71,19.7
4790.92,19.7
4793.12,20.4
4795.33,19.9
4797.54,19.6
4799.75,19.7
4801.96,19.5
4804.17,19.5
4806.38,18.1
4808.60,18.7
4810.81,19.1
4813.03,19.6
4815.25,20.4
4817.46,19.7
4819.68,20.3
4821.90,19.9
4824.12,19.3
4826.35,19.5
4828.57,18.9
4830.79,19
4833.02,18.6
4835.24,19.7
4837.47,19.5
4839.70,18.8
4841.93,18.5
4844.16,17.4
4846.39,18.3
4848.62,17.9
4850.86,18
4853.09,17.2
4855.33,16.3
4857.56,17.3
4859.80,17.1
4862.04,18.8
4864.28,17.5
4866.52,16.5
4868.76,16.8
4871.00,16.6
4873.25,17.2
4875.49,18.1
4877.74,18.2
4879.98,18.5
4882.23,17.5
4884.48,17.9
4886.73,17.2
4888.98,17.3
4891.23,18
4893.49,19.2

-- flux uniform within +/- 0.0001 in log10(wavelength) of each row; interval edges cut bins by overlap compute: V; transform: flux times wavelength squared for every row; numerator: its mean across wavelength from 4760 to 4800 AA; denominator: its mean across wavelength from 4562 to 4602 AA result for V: 1.1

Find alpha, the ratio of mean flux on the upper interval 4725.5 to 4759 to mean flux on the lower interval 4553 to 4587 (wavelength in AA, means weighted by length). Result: 1.0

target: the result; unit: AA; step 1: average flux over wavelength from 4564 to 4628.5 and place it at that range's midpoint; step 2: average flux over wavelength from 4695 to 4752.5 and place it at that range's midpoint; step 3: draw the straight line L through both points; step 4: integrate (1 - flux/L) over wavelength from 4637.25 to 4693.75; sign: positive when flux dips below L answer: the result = 1.4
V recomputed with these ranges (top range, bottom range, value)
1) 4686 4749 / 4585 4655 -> 1.03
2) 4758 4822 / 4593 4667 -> 1.10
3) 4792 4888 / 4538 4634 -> 1.12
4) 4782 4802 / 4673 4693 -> 1.13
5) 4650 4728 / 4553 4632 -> 1.02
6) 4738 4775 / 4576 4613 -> 1.12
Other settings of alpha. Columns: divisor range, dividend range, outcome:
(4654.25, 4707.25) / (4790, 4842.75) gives 1.07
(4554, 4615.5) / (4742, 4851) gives 1.04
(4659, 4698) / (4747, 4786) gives 1.06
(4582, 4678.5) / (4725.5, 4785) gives 1.02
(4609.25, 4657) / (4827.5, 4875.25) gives 0.95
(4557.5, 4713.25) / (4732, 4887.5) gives 1.02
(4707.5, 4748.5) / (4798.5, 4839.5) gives 1.04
